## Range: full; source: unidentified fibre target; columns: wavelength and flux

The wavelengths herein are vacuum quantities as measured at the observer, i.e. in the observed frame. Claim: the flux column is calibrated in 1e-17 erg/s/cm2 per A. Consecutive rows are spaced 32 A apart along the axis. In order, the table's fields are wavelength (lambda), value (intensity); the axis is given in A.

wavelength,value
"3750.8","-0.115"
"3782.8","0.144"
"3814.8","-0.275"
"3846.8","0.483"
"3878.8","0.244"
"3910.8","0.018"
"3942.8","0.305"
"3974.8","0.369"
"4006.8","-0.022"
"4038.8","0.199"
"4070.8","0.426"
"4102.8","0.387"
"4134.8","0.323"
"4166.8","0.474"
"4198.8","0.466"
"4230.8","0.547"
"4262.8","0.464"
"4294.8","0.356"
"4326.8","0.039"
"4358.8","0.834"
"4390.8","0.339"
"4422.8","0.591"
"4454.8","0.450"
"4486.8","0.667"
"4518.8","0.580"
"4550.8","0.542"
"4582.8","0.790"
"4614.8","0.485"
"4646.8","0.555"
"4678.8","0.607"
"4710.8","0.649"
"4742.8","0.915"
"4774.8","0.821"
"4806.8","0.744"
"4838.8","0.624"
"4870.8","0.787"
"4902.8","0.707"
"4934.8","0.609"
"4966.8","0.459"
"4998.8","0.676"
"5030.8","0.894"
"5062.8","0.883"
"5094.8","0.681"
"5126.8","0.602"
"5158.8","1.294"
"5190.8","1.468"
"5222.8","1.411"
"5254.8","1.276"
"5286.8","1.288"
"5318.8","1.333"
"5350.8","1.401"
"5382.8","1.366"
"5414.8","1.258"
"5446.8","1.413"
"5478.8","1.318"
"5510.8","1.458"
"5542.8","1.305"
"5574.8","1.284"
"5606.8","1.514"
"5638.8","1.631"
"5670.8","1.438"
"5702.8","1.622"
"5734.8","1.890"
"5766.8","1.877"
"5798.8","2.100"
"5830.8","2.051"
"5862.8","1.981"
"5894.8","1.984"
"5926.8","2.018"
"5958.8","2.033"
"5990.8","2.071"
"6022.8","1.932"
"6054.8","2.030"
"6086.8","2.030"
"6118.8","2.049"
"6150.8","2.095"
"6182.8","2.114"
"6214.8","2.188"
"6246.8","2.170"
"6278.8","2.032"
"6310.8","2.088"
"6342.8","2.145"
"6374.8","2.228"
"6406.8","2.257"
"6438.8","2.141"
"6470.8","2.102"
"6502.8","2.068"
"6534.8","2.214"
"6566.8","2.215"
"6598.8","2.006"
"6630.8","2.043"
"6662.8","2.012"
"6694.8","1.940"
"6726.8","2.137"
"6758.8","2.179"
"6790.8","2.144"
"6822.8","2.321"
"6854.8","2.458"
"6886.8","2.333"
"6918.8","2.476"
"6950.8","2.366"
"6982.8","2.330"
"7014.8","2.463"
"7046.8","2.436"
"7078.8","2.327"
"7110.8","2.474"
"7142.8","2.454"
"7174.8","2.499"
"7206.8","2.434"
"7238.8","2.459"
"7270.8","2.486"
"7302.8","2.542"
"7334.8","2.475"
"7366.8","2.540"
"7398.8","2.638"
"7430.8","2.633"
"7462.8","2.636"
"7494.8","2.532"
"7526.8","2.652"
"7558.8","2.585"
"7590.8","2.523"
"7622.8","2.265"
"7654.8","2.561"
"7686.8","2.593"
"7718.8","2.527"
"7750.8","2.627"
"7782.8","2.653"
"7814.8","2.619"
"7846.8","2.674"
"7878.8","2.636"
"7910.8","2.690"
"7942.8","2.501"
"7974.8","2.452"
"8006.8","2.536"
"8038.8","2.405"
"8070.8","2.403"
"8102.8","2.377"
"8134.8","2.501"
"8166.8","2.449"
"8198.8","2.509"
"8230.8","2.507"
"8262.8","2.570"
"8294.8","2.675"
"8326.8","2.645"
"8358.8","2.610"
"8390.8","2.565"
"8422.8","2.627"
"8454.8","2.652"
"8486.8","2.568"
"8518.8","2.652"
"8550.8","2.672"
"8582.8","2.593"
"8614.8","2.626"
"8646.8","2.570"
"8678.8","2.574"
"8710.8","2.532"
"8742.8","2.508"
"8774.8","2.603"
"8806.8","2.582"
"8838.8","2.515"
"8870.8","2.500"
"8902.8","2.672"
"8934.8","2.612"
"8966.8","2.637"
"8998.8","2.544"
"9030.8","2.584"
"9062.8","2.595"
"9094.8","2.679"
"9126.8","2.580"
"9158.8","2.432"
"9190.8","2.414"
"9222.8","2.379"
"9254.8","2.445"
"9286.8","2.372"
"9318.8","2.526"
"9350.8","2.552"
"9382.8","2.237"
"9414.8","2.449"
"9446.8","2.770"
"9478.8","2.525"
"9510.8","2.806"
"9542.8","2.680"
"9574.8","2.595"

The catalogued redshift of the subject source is 0.292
